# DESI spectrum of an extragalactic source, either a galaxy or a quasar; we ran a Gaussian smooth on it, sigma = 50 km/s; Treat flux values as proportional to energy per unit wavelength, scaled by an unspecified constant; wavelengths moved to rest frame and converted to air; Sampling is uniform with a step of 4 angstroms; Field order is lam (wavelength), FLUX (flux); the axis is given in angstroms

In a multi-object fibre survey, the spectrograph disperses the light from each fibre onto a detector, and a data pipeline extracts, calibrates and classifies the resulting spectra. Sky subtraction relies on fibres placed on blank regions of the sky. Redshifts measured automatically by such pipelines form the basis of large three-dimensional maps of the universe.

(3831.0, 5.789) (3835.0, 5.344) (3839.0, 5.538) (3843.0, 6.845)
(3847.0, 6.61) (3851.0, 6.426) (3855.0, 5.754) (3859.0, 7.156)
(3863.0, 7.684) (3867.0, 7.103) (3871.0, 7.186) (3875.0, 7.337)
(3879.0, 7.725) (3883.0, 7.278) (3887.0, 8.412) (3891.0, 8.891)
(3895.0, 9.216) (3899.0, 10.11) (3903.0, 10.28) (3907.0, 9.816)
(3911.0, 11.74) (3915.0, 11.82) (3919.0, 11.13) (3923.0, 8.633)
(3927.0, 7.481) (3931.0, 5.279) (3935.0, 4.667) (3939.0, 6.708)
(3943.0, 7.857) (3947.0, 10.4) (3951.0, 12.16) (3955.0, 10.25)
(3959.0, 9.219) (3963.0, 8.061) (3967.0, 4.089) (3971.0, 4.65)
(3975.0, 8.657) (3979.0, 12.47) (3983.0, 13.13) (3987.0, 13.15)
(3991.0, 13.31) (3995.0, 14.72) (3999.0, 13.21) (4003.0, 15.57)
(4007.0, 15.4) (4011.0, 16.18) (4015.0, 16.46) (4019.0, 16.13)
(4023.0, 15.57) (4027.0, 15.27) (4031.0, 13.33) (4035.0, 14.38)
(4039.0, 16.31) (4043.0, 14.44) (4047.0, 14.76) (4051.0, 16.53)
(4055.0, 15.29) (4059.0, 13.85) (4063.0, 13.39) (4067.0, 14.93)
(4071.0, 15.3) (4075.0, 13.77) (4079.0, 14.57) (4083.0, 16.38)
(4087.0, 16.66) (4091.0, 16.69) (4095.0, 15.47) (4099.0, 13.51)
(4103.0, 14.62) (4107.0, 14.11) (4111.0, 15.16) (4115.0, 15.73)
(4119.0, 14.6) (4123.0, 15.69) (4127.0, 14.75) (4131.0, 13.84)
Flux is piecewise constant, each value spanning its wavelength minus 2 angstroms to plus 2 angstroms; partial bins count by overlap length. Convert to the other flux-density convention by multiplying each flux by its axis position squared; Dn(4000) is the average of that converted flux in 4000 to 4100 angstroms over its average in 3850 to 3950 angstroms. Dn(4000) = 1.97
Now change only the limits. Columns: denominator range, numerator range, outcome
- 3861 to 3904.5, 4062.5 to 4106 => 2.01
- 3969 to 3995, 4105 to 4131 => 1.42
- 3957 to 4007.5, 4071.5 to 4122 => 1.44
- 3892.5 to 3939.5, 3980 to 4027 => 1.72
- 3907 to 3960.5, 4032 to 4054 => 1.77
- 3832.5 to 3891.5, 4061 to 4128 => 2.42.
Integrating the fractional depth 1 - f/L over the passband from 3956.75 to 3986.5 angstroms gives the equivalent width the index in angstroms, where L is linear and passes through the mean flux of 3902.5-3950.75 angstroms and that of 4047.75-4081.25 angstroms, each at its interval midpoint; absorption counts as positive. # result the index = 5.5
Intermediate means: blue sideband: 8.89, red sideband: 14.7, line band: 8.85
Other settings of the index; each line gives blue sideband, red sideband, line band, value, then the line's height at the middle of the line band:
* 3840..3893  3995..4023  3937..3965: 6.6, 12.1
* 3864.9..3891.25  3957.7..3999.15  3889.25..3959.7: -3.1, 8.87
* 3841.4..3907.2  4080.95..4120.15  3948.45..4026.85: -4.0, 11.6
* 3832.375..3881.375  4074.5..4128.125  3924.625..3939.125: 5.1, 9.31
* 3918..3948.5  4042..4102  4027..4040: -1.7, 13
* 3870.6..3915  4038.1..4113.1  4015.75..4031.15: -2.4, 13.3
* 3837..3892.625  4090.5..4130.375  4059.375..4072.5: -0.9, 13.5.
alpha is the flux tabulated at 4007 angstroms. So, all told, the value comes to 15.4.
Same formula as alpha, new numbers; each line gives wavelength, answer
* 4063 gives 13.39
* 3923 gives 8.633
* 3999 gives 13.21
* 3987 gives 13.15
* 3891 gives 8.891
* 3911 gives 11.74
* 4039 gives 16.31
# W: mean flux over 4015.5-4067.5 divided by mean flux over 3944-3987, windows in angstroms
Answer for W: 1.6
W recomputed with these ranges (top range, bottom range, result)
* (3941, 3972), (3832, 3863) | 1.34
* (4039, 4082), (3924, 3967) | 1.84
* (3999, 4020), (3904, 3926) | 1.50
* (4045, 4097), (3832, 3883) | 2.26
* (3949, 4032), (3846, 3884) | 1.77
